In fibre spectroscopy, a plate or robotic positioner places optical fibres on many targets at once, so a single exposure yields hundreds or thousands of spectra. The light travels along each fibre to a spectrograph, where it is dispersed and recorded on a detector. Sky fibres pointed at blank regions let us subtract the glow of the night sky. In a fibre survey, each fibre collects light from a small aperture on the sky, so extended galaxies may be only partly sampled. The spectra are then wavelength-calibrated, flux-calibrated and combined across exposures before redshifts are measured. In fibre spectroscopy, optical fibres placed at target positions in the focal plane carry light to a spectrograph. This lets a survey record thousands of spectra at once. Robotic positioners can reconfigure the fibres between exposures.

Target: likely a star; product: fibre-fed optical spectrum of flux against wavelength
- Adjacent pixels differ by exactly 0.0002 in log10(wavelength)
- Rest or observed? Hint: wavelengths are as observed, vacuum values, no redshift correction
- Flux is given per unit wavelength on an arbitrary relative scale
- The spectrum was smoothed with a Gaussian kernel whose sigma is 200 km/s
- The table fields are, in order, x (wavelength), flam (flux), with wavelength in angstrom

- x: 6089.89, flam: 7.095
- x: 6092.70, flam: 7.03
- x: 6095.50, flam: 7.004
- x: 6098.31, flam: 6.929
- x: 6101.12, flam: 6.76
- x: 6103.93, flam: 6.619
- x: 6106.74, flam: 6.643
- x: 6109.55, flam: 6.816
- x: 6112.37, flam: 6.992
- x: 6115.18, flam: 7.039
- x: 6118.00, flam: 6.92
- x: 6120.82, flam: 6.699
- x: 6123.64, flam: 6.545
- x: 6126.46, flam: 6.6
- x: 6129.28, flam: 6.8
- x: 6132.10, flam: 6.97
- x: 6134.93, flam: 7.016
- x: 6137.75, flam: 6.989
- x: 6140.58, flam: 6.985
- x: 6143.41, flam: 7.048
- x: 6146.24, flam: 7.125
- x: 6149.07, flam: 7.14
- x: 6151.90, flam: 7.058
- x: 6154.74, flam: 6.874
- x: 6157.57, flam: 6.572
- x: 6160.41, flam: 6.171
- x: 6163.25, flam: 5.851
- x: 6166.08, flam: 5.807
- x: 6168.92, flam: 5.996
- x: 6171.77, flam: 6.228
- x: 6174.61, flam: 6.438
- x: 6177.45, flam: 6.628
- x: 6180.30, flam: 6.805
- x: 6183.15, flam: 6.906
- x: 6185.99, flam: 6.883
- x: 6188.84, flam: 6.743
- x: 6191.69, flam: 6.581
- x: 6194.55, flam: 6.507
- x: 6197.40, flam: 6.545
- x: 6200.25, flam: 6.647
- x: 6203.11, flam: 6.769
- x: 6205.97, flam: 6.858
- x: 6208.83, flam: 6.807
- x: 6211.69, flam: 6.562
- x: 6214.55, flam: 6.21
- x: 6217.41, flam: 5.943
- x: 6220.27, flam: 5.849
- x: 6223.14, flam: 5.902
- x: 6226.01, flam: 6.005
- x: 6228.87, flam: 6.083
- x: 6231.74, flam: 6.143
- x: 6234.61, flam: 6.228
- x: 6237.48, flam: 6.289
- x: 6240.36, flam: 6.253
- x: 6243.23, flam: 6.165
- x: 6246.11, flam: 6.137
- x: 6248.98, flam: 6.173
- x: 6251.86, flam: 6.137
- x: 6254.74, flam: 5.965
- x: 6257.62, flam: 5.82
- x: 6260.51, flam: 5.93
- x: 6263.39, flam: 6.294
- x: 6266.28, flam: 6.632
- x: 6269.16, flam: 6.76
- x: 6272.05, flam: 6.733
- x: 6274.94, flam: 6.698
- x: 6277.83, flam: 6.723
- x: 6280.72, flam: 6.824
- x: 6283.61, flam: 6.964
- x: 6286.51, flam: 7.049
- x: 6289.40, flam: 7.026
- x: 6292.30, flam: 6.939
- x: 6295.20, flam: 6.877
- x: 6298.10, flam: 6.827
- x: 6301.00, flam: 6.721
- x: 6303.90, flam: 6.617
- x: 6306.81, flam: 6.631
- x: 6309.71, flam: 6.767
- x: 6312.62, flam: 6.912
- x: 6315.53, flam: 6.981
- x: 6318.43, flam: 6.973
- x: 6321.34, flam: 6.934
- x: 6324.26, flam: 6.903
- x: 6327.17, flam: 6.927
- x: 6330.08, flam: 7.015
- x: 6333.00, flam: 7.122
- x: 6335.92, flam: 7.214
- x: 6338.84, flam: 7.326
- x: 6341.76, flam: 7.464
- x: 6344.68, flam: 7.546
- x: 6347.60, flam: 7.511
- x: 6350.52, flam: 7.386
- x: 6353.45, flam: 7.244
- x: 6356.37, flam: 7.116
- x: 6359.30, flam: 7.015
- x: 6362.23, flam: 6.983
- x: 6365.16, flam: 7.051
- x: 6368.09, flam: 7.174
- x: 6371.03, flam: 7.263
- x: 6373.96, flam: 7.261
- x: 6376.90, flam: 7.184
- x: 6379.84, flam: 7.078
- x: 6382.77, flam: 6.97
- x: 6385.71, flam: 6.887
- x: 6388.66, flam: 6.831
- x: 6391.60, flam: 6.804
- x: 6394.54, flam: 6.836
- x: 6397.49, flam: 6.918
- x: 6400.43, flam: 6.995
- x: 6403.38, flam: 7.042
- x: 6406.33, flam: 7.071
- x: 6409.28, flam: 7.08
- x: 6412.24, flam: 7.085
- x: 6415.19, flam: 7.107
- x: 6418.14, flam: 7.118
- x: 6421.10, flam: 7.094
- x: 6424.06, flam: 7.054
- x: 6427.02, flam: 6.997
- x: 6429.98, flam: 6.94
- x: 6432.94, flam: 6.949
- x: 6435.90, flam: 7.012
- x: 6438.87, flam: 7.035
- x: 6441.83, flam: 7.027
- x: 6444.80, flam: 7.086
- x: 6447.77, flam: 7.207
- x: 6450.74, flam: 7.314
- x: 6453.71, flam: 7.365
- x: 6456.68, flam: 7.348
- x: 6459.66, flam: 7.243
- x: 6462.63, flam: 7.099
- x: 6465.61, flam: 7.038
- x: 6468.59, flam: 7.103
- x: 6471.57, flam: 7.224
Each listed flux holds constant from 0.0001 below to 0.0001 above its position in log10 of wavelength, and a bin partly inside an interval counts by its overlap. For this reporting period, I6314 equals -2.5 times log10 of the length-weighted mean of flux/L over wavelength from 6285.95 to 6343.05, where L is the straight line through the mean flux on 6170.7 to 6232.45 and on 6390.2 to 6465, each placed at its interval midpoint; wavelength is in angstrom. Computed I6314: -0.03 mag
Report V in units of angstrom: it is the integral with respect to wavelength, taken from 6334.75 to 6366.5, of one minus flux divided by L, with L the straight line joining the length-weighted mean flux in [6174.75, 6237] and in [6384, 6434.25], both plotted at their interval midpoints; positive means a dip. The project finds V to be -2.0 angstrom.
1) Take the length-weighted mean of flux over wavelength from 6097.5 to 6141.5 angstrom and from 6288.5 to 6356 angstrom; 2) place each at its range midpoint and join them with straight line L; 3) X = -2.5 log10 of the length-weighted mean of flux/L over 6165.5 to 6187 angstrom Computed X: 0.07 mag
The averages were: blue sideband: 6.83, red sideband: 7.04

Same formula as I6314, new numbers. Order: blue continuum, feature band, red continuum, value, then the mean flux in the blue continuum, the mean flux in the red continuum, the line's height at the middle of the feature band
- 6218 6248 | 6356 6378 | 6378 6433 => -0.05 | 6.1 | 7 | 6.8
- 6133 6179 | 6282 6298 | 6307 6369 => 0.00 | 6.62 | 7.11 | 6.98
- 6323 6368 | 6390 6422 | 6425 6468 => 0.02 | 7.19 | 7.12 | 7.15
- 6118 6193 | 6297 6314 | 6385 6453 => 0.02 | 6.68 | 7.03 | 6.88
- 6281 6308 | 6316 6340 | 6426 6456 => -0.02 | 6.85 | 7.1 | 6.91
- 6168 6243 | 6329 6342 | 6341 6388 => -0.02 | 6.41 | 7.19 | 7.04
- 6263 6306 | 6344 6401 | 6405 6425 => -0.02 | 6.79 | 7.09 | 6.99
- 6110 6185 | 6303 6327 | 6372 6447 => 0.01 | 6.7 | 7.02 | 6.91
